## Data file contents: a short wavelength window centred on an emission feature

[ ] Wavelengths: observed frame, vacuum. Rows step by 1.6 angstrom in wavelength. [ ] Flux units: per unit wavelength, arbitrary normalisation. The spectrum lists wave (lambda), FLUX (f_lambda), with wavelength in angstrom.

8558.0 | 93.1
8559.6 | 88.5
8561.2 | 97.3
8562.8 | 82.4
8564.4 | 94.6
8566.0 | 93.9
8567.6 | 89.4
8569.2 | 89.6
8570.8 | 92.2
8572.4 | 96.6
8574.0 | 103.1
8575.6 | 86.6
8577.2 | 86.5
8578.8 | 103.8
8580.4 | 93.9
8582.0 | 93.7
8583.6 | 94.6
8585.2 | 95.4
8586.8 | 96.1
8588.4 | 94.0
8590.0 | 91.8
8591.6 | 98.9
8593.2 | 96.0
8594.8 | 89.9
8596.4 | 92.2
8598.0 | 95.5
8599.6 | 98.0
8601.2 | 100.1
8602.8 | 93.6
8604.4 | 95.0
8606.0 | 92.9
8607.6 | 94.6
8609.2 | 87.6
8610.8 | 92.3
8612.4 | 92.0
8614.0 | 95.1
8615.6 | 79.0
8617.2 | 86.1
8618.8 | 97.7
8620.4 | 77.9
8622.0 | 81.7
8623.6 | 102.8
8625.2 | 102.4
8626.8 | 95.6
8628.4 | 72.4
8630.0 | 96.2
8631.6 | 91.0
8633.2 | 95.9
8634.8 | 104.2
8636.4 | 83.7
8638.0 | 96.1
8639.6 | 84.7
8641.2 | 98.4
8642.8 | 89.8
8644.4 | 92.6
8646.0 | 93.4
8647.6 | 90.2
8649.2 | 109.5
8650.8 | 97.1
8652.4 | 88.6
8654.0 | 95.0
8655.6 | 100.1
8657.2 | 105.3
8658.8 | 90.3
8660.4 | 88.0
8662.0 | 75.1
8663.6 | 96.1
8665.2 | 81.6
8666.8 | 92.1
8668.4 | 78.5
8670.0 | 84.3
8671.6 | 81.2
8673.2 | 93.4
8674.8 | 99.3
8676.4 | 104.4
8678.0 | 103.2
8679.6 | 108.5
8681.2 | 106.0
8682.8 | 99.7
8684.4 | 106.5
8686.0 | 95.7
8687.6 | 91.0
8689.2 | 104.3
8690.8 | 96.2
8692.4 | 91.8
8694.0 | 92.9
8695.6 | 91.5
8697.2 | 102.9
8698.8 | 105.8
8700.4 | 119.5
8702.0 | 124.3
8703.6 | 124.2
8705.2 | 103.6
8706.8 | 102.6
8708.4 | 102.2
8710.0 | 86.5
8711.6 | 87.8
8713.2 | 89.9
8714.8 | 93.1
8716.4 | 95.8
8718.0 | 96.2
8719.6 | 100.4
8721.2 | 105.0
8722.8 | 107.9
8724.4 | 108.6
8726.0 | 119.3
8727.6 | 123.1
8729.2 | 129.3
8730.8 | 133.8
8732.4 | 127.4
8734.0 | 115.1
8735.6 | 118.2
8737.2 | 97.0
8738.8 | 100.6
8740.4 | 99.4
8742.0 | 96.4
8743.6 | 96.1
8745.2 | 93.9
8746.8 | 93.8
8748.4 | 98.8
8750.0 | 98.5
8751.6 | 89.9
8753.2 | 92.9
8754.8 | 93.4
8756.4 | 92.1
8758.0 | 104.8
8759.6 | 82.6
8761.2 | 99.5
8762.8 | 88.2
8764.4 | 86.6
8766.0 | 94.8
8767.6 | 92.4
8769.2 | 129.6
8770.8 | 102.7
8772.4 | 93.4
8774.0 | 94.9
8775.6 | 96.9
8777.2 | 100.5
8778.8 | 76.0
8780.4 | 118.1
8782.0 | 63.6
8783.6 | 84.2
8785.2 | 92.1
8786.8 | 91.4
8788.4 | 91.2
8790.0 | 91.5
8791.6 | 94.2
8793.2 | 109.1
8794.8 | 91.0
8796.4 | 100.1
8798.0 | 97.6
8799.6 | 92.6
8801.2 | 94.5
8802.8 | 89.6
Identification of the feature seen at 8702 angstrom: H-alpha 6563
